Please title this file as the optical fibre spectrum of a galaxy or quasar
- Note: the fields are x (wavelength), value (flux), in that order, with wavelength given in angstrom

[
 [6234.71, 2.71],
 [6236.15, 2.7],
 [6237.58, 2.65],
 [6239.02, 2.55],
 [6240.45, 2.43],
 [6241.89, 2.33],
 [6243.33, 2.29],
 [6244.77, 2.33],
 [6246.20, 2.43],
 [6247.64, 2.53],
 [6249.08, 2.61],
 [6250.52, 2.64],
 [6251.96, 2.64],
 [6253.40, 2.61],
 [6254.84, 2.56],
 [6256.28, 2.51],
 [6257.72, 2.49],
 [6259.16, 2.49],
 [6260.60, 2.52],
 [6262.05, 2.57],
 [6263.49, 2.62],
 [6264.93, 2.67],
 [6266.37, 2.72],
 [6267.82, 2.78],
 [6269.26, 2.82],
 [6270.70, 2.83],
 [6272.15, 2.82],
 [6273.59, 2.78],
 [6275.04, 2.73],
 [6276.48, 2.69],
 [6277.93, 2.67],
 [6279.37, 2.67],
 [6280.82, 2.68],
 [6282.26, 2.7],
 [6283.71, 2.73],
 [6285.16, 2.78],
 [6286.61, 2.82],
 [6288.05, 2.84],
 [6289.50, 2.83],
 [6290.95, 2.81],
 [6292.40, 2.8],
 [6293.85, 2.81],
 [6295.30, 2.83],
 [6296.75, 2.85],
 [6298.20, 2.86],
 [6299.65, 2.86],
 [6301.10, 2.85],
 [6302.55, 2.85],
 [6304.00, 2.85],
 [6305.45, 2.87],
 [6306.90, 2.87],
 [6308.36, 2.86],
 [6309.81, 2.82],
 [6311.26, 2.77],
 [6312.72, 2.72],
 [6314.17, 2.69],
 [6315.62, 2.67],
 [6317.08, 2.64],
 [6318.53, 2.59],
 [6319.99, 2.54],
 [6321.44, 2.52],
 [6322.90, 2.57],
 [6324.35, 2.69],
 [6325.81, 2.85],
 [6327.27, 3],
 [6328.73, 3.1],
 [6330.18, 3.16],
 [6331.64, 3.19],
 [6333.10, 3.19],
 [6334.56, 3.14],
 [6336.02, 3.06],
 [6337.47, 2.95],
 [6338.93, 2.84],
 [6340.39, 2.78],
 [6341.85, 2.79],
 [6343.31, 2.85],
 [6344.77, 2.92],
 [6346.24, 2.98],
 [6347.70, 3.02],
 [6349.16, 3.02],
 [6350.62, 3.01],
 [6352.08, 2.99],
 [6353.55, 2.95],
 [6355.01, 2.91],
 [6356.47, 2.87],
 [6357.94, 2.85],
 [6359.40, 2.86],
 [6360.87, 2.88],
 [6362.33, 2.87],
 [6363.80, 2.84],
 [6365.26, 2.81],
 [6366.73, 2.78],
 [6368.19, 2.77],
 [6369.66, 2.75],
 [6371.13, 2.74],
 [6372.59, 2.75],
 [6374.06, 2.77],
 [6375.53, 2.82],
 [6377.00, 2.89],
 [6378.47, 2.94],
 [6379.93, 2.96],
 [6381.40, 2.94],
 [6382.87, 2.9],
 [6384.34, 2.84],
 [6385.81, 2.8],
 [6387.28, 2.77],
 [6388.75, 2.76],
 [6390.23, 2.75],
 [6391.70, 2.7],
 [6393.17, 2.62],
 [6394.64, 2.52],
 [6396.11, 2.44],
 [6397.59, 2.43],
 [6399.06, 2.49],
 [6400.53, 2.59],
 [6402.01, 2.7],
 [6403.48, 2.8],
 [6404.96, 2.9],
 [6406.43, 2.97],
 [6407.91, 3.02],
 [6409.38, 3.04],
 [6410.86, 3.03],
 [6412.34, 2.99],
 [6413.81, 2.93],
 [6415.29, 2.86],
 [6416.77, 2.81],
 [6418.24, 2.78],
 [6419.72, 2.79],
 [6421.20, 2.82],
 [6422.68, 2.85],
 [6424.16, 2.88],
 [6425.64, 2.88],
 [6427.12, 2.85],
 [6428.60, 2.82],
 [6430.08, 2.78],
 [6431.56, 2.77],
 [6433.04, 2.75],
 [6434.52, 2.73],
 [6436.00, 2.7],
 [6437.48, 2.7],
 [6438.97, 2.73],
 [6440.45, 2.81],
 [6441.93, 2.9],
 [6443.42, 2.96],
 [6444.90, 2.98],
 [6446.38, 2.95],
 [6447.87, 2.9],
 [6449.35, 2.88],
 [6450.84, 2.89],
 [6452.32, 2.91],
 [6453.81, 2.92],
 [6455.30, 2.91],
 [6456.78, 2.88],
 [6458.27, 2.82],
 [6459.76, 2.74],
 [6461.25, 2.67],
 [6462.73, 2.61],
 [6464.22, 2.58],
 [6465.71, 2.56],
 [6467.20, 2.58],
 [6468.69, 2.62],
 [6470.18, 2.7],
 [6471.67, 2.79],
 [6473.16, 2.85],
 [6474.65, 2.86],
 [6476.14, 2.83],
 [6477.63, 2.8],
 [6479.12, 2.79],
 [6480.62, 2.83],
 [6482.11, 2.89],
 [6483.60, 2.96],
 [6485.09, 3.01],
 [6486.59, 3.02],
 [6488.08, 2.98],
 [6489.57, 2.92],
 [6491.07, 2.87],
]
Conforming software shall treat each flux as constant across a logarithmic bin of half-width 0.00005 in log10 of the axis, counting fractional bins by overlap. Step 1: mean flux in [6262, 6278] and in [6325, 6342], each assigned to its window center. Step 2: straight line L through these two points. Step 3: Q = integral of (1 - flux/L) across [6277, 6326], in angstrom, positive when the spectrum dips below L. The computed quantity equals 1.9 angstrom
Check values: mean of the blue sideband 2.73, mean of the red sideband 3.01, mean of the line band 2.76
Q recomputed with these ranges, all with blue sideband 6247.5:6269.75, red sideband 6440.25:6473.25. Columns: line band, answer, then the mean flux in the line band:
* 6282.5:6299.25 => -1.1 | 2.81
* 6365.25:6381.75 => -0.6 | 2.83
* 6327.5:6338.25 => -1.7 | 3.11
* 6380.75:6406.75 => 0.2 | 2.71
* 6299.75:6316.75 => -0.9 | 2.8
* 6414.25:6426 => -0.3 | 2.83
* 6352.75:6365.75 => -0.8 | 2.87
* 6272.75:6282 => -0.3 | 2.71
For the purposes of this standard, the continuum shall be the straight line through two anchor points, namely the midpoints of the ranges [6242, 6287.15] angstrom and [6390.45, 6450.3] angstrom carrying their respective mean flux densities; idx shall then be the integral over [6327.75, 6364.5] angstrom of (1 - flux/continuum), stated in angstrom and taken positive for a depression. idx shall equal -3.3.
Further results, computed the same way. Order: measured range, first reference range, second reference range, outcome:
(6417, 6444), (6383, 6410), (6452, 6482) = -0.6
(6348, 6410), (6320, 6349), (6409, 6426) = 1.9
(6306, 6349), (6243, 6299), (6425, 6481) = -2.2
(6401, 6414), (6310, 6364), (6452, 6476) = -0.6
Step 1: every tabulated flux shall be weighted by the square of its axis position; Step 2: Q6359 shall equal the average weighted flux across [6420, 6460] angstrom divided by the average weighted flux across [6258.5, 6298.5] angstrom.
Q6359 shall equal 1.09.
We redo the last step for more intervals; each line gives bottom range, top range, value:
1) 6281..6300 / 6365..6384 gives 1.04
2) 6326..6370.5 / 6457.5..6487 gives 0.98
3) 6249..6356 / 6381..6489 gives 1.05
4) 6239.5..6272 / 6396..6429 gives 1.15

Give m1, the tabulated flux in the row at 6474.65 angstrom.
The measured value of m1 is 2.86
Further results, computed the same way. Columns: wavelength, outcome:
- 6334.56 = 3.14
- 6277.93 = 2.67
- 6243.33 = 2.29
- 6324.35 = 2.69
